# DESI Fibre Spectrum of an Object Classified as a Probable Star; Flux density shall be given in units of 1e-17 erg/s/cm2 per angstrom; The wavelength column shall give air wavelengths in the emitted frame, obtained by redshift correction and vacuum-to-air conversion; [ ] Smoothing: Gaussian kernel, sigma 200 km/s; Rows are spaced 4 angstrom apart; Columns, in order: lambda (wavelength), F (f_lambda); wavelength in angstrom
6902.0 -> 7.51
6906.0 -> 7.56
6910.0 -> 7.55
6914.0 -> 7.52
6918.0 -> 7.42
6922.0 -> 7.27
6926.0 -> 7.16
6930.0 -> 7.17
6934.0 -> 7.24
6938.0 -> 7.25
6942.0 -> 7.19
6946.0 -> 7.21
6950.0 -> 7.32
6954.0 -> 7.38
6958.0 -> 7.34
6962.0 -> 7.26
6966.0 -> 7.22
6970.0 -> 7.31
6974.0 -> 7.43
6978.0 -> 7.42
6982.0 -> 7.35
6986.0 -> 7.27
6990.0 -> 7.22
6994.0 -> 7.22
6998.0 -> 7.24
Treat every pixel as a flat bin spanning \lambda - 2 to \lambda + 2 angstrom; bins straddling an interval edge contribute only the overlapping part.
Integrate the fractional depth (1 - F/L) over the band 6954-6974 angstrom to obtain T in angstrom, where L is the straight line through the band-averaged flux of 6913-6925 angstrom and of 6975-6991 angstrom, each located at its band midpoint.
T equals 0.1 angstrom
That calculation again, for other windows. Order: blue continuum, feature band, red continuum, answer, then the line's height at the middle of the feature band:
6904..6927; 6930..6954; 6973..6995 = 0.4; 7.38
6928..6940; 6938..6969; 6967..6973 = 0.0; 7.27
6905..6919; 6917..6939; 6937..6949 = 0.4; 7.36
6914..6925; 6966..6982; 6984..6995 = -0.2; 7.27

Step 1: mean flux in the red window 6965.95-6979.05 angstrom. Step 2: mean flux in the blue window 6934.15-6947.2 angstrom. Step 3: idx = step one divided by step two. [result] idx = 1.02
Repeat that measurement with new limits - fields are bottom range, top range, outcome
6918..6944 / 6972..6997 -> 1.01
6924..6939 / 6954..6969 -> 1.01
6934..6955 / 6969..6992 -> 1.01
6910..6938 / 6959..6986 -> 1.00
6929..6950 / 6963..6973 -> 1.01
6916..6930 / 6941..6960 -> 1.00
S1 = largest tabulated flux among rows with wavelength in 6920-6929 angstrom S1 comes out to 7.27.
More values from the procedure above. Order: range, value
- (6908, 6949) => 7.55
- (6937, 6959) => 7.38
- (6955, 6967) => 7.34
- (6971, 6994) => 7.43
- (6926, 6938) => 7.25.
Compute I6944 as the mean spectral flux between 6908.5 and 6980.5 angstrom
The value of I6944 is 7.31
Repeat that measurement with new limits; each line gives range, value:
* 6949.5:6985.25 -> 7.34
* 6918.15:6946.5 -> 7.23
